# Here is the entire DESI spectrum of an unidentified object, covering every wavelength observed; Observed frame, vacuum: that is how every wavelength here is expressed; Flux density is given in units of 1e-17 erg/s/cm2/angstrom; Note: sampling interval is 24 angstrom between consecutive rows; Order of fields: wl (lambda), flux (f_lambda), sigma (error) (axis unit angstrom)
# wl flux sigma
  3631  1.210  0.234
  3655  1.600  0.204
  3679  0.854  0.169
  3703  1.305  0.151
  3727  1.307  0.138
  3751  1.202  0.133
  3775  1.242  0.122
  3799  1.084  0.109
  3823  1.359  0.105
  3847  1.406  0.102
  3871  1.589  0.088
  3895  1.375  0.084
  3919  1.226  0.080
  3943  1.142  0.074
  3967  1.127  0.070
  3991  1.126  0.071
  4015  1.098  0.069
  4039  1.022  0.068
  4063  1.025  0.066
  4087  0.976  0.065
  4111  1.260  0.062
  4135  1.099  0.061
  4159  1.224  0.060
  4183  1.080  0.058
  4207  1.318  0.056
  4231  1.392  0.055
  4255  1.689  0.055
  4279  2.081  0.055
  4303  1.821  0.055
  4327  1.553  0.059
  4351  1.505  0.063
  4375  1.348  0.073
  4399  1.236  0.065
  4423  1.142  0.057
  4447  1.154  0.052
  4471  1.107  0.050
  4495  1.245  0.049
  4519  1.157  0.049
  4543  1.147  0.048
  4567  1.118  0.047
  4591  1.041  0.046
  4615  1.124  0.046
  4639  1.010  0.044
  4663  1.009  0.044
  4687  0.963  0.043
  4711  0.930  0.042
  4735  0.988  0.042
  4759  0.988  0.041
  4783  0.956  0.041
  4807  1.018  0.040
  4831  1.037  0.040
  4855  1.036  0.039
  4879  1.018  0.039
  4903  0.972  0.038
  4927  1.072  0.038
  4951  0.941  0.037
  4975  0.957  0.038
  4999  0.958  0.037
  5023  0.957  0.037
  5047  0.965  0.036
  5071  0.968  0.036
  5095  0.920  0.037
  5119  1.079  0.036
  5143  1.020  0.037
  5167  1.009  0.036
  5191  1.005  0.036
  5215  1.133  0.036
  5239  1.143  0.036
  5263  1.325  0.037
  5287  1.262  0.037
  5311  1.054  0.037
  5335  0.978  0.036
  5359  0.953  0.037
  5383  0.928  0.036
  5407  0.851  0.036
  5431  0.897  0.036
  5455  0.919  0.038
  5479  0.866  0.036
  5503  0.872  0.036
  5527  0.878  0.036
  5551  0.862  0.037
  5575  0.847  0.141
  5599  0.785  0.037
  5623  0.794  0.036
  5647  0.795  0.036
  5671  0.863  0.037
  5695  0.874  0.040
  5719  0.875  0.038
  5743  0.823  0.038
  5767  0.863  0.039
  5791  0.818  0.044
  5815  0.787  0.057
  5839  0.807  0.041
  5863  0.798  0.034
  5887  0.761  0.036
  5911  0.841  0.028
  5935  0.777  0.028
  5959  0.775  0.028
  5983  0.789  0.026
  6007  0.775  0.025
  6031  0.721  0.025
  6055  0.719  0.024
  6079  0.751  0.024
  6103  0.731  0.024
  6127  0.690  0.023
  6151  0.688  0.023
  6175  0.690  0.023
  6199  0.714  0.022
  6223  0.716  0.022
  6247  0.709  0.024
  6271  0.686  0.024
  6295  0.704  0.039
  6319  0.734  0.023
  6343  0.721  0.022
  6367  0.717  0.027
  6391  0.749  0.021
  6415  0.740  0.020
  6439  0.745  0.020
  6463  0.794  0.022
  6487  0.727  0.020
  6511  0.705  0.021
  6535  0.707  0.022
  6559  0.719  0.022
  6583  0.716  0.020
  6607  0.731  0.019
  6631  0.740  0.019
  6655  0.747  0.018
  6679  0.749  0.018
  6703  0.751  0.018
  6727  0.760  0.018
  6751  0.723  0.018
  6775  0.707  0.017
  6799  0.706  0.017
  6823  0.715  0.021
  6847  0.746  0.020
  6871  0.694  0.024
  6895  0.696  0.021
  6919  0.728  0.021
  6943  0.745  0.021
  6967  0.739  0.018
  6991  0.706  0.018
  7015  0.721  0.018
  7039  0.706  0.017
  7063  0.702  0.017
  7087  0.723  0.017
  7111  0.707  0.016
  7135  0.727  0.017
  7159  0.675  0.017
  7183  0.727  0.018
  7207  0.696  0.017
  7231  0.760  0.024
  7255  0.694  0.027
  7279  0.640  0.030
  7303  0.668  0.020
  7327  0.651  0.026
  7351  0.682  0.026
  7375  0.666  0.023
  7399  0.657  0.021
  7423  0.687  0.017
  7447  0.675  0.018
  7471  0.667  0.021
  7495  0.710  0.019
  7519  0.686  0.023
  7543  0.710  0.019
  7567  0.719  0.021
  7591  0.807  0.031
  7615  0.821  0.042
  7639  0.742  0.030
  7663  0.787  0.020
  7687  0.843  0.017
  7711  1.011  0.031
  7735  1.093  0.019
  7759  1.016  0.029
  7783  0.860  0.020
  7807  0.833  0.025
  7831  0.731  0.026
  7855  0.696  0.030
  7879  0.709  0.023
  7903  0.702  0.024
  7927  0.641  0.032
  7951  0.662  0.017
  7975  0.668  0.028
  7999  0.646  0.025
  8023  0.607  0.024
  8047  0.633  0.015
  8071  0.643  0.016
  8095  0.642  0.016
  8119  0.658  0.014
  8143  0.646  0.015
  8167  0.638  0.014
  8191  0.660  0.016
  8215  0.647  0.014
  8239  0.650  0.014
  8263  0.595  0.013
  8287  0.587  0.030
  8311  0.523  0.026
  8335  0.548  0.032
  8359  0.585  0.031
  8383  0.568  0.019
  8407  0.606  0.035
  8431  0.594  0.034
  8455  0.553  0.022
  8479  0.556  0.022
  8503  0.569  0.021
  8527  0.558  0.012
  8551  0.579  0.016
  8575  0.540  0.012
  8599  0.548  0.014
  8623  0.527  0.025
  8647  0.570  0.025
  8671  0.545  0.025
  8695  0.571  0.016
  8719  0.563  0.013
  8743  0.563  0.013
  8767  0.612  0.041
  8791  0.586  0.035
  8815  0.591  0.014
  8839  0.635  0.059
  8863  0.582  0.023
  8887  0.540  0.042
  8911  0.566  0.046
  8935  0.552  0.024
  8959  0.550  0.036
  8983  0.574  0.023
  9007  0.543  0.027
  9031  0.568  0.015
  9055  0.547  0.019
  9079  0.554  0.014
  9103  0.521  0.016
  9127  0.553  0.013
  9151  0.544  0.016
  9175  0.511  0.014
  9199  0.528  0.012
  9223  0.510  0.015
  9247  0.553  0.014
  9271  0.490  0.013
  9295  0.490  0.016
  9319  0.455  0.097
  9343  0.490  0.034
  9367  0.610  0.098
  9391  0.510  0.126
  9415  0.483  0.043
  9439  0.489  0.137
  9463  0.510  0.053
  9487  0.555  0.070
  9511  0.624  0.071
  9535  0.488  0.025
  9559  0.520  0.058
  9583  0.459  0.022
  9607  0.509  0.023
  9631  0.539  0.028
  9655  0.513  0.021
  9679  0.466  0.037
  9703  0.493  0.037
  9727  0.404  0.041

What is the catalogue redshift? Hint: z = 1.766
